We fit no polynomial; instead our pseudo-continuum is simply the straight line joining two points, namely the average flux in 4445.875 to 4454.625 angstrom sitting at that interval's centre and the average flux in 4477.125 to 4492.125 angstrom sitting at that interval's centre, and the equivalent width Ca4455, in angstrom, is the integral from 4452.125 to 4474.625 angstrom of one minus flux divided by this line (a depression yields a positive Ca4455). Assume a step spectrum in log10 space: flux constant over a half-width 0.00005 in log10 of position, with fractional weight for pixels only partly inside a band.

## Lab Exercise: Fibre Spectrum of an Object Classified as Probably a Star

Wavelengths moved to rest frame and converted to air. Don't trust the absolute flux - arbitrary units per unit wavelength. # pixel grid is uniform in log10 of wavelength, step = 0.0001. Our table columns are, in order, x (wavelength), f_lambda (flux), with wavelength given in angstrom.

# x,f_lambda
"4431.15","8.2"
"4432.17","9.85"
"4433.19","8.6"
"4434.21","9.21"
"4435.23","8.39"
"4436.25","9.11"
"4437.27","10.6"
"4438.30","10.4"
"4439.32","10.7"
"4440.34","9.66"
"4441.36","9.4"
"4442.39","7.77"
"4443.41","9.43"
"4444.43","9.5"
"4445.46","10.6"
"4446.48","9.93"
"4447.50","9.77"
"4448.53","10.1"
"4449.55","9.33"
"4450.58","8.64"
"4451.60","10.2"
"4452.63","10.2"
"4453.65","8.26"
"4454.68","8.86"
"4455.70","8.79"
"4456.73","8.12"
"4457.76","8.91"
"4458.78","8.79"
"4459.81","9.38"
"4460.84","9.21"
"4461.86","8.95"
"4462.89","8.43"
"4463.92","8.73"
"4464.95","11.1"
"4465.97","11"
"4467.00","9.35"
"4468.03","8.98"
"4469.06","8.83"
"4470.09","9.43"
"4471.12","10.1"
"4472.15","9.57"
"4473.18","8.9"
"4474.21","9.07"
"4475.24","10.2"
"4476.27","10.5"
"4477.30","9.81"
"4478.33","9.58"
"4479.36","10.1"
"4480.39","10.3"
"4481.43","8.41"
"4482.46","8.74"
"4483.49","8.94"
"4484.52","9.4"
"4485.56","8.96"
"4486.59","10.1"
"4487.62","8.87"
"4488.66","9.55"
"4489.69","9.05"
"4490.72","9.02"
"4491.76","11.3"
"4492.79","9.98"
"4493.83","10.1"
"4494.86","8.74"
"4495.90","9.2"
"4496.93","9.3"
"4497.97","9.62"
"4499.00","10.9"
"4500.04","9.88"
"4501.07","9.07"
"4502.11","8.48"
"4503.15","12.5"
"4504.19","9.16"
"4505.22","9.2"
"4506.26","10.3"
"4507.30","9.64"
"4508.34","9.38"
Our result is 0.6 angstrom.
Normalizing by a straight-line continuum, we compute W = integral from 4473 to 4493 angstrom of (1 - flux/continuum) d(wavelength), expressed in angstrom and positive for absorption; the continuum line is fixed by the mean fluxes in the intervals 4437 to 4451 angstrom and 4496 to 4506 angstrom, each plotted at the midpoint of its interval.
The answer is 0.4 angstrom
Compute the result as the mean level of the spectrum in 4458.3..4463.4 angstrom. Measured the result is 8.95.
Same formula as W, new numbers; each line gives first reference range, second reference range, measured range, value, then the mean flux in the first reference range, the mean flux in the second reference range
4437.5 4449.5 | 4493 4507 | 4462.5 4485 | 0.49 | 9.75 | 9.73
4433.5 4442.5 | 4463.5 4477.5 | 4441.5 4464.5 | 0.99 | 9.52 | 9.69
